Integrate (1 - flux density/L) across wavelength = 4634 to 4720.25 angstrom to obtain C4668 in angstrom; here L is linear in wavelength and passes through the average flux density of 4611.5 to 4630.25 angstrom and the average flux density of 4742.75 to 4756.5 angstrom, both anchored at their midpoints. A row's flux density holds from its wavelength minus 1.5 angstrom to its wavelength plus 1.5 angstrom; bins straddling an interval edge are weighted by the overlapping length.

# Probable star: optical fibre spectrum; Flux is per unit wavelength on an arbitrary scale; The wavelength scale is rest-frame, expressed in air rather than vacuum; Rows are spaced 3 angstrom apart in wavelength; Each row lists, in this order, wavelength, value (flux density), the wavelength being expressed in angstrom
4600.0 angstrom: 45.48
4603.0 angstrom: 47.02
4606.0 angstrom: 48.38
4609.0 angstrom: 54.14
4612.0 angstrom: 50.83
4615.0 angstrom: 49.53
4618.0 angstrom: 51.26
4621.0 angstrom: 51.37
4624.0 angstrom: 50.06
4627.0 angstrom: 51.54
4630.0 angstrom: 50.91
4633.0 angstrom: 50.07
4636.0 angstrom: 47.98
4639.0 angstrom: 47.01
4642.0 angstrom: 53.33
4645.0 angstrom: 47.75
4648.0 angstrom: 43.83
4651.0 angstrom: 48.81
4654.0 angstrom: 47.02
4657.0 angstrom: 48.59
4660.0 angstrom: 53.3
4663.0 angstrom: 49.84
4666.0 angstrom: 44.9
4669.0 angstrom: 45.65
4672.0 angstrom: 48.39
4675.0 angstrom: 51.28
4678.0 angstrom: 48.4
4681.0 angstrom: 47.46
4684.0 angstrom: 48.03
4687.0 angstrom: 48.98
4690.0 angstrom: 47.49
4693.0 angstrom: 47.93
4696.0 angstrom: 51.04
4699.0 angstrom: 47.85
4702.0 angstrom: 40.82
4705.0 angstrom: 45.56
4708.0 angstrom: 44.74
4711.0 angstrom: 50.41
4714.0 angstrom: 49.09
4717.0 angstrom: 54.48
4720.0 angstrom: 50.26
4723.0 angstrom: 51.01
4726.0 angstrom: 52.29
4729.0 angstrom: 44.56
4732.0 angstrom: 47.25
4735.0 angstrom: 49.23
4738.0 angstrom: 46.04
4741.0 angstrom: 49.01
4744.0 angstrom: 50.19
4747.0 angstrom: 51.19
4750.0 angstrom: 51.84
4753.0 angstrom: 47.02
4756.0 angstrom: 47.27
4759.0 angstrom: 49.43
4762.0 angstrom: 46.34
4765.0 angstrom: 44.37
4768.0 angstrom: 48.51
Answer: 3.5 angstrom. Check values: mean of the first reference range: 50.8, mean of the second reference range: 49.7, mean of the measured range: 48.3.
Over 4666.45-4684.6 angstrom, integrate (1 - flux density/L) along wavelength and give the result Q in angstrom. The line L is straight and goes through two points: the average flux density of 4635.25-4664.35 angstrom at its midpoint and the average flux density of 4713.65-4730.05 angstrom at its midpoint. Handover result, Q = 0.5 angstrom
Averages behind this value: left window 48.8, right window 50.5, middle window 48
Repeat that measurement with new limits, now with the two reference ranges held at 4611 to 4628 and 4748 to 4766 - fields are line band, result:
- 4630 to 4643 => 0.20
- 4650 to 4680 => 0.73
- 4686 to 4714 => 1.03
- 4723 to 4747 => -0.18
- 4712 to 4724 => -0.61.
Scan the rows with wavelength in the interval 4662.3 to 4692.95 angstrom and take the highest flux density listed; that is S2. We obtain 51.28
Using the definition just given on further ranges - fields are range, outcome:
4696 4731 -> 54.48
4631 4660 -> 53.33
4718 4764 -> 52.29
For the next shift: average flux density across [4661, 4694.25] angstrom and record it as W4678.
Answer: 48.1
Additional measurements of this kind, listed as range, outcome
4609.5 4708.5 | 48.6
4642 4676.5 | 48.4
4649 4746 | 48.4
